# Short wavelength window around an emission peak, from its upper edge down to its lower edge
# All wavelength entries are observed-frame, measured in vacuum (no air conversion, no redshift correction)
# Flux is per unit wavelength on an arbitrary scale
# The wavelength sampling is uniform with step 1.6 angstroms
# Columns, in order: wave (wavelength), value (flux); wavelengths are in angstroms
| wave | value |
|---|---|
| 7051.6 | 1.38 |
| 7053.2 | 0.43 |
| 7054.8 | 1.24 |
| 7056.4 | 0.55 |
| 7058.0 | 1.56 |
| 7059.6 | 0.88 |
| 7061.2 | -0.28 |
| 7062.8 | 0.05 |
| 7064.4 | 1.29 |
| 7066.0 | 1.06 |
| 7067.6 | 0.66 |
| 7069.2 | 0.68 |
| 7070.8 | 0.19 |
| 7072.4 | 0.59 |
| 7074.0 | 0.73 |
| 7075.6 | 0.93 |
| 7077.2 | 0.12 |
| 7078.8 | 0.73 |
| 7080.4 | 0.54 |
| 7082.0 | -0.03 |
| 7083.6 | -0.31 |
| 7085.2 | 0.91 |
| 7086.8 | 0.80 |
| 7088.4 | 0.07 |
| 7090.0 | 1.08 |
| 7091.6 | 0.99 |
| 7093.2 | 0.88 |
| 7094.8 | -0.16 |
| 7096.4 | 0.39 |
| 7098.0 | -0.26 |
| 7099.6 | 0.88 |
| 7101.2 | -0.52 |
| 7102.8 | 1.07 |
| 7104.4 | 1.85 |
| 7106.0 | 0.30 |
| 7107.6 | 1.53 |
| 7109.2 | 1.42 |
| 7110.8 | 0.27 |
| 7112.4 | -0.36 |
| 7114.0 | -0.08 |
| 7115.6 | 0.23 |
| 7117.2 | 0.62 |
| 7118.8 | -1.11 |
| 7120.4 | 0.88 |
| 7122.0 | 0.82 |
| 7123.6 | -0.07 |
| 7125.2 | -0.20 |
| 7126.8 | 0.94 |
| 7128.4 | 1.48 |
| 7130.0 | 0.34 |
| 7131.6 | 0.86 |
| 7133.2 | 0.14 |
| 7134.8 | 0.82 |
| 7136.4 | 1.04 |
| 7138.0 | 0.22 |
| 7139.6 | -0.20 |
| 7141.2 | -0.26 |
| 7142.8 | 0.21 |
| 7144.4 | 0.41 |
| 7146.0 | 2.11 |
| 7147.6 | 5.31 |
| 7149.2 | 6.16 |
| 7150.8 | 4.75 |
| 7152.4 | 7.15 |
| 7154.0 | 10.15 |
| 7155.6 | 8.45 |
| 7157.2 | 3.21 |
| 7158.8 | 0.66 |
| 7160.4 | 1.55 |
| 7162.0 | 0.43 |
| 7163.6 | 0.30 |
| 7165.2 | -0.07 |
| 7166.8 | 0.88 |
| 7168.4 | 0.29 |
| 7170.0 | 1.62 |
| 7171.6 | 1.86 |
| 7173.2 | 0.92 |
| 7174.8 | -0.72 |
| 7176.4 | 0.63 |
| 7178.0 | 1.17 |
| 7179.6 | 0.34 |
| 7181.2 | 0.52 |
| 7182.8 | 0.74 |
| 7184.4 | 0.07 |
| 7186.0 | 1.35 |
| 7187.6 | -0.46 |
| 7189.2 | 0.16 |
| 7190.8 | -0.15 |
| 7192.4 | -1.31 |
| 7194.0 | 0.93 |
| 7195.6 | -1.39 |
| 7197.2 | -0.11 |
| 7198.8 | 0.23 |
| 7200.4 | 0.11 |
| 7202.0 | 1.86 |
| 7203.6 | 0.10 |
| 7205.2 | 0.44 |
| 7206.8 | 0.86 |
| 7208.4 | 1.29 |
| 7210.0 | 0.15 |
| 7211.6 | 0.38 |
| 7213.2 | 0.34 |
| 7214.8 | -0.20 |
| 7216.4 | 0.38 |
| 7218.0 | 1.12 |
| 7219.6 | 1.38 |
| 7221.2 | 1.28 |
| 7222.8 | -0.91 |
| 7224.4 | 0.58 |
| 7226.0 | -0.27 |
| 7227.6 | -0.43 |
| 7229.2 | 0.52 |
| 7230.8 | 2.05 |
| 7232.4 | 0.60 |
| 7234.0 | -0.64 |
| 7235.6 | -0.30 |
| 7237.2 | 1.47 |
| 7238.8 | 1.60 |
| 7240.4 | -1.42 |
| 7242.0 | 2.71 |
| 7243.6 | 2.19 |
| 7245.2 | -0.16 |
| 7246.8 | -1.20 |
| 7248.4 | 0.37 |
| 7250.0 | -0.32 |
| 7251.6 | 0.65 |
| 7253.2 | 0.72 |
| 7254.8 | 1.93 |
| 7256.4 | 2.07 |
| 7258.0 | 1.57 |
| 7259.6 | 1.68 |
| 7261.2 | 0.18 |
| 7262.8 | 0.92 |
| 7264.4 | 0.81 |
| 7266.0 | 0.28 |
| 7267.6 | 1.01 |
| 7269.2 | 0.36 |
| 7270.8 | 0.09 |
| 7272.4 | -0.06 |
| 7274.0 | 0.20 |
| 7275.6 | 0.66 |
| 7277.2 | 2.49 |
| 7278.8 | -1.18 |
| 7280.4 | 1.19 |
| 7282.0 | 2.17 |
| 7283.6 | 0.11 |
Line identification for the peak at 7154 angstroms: [O II]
